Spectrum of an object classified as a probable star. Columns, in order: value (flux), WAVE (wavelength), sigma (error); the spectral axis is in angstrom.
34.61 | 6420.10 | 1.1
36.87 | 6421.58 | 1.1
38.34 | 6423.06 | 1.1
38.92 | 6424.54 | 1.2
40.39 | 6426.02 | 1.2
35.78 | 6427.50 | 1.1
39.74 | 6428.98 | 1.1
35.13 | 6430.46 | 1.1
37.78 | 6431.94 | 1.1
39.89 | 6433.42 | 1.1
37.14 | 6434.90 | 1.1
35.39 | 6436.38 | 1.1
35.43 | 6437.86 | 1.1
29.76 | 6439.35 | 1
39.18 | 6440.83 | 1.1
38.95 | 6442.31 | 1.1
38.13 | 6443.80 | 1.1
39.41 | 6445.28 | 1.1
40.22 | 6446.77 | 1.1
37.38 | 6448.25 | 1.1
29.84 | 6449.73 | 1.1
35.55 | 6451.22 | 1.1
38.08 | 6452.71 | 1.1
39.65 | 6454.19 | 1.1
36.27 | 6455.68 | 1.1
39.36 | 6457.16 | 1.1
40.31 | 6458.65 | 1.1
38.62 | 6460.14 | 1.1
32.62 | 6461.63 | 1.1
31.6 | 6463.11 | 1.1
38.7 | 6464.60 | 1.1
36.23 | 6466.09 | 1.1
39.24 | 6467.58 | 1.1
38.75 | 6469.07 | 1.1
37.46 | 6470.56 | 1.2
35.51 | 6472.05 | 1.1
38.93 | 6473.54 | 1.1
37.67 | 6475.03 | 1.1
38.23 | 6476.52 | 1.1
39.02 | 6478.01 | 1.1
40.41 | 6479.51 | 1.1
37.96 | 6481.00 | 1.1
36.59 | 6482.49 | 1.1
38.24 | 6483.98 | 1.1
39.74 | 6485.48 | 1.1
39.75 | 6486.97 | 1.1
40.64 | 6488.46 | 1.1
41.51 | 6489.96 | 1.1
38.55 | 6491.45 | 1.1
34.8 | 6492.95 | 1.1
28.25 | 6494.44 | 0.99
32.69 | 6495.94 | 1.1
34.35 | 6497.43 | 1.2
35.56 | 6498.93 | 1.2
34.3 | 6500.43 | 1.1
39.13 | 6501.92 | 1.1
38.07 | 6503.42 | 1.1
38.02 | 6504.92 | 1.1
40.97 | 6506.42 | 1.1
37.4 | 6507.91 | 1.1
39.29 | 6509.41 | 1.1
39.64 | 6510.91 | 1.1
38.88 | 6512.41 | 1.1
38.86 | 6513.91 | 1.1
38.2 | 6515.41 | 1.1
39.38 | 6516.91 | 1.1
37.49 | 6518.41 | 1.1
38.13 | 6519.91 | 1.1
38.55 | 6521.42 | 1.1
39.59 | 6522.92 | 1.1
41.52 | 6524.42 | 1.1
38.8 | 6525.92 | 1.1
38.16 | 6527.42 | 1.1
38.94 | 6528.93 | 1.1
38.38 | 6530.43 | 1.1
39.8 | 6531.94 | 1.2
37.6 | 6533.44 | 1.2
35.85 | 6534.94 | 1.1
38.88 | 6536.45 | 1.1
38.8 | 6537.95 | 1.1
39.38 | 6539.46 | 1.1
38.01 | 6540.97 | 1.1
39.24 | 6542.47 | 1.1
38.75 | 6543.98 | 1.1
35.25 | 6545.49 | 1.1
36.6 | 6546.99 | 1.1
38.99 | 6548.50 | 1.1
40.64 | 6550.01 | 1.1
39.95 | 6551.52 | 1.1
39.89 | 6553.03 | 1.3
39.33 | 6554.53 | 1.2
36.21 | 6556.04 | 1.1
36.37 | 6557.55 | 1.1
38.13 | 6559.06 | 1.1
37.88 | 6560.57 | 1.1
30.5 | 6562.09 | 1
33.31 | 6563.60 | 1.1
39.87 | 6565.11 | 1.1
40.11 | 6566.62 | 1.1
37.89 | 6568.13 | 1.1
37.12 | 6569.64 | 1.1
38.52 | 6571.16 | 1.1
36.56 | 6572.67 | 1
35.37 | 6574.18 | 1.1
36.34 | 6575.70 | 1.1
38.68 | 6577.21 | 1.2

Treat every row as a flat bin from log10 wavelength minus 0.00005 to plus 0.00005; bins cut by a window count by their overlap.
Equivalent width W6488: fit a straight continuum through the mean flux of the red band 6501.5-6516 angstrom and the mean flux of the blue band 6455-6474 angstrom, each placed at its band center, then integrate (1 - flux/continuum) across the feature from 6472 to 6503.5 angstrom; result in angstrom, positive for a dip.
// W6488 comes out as 0.6 angstrom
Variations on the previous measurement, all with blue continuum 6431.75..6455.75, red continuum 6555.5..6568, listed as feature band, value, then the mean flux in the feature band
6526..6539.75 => -0.6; 38.4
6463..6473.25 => -0.1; 37.2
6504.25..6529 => -1.5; 38.9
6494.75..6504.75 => 0.4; 35.5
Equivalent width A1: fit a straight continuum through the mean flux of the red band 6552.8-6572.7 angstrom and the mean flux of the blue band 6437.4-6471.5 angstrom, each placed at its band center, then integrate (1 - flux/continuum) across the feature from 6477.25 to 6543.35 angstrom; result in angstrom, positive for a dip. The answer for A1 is -1.80 angstrom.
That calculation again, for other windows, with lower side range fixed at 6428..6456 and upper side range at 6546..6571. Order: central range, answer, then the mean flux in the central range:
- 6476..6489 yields -0.6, 38.9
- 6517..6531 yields -0.5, 38.9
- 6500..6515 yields -0.5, 38.6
